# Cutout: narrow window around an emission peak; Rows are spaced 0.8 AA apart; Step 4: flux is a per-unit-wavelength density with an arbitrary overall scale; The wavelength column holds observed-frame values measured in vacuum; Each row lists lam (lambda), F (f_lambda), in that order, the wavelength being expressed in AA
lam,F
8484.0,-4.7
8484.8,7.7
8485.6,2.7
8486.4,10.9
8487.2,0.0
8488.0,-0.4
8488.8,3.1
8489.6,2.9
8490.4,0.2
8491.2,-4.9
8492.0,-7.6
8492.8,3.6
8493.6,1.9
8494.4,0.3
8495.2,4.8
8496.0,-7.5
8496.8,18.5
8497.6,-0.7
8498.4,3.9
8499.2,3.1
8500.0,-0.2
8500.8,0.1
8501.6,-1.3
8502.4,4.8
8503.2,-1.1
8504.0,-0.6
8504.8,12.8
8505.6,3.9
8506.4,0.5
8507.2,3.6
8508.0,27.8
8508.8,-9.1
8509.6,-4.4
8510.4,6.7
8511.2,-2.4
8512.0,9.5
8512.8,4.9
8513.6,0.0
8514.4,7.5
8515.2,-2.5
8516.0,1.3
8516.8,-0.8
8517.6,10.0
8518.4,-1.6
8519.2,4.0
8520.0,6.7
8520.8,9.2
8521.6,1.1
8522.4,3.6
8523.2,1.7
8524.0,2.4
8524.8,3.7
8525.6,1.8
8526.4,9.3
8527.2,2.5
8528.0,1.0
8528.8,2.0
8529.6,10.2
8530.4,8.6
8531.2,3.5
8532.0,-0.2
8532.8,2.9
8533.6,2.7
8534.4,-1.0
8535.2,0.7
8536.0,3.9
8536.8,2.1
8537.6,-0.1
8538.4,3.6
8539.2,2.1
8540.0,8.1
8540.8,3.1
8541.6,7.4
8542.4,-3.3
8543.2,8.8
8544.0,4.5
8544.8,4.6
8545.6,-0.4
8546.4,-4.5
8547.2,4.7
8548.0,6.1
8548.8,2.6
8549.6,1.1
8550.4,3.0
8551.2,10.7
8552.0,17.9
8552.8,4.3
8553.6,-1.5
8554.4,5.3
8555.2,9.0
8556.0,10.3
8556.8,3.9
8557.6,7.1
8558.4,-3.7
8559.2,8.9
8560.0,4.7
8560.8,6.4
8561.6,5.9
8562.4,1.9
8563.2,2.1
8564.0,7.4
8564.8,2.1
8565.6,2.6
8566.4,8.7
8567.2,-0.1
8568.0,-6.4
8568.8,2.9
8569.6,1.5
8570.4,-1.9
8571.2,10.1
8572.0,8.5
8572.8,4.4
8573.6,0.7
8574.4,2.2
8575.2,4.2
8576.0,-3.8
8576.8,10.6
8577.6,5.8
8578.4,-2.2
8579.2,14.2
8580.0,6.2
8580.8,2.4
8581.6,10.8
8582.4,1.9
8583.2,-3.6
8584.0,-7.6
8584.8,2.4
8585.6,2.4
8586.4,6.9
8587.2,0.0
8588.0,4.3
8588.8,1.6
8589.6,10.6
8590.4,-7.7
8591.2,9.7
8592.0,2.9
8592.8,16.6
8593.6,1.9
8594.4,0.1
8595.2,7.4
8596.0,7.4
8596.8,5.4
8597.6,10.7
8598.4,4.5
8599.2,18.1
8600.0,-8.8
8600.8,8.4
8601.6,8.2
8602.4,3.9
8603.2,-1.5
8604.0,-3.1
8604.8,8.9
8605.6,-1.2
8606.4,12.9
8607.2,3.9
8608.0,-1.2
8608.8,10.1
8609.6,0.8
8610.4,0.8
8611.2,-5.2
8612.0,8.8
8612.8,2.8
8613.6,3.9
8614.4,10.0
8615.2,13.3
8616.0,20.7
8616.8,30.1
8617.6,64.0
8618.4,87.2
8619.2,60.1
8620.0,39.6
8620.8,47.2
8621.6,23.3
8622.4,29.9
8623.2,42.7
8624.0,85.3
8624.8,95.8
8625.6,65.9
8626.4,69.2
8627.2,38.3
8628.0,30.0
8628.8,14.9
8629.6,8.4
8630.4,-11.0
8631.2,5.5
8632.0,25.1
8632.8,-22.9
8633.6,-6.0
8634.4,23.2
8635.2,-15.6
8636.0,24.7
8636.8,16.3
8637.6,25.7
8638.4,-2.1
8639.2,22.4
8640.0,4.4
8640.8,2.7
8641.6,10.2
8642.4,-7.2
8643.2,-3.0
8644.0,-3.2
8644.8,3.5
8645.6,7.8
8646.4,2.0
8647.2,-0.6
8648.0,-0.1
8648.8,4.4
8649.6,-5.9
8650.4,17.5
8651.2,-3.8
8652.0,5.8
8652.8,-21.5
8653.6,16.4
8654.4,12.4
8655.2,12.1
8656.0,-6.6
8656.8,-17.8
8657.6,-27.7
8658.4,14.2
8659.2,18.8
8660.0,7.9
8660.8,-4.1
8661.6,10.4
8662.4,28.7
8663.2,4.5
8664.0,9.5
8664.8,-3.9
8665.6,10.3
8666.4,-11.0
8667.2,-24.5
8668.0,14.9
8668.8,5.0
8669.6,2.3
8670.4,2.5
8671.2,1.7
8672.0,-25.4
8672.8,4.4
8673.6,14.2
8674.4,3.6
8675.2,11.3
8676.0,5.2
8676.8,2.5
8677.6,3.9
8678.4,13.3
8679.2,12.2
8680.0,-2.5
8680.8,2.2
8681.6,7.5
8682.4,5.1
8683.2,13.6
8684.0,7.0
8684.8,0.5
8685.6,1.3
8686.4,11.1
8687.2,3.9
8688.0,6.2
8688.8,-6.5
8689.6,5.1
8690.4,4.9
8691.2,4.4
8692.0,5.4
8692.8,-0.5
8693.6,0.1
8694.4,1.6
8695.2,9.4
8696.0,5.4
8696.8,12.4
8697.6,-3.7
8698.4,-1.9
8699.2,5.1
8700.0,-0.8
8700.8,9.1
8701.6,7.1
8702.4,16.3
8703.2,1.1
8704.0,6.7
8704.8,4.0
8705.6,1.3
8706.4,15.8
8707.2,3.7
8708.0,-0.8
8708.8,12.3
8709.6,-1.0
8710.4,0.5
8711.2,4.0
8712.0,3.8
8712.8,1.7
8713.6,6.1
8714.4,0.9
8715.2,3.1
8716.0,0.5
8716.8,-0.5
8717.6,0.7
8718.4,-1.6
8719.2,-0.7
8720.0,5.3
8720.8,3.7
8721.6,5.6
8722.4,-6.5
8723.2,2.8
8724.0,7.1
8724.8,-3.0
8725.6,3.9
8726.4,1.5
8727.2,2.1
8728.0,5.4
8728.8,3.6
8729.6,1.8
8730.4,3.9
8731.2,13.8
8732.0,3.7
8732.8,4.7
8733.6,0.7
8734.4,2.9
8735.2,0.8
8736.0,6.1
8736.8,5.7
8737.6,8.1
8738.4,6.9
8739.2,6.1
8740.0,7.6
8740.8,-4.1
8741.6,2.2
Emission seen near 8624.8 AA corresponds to [O II] 3727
